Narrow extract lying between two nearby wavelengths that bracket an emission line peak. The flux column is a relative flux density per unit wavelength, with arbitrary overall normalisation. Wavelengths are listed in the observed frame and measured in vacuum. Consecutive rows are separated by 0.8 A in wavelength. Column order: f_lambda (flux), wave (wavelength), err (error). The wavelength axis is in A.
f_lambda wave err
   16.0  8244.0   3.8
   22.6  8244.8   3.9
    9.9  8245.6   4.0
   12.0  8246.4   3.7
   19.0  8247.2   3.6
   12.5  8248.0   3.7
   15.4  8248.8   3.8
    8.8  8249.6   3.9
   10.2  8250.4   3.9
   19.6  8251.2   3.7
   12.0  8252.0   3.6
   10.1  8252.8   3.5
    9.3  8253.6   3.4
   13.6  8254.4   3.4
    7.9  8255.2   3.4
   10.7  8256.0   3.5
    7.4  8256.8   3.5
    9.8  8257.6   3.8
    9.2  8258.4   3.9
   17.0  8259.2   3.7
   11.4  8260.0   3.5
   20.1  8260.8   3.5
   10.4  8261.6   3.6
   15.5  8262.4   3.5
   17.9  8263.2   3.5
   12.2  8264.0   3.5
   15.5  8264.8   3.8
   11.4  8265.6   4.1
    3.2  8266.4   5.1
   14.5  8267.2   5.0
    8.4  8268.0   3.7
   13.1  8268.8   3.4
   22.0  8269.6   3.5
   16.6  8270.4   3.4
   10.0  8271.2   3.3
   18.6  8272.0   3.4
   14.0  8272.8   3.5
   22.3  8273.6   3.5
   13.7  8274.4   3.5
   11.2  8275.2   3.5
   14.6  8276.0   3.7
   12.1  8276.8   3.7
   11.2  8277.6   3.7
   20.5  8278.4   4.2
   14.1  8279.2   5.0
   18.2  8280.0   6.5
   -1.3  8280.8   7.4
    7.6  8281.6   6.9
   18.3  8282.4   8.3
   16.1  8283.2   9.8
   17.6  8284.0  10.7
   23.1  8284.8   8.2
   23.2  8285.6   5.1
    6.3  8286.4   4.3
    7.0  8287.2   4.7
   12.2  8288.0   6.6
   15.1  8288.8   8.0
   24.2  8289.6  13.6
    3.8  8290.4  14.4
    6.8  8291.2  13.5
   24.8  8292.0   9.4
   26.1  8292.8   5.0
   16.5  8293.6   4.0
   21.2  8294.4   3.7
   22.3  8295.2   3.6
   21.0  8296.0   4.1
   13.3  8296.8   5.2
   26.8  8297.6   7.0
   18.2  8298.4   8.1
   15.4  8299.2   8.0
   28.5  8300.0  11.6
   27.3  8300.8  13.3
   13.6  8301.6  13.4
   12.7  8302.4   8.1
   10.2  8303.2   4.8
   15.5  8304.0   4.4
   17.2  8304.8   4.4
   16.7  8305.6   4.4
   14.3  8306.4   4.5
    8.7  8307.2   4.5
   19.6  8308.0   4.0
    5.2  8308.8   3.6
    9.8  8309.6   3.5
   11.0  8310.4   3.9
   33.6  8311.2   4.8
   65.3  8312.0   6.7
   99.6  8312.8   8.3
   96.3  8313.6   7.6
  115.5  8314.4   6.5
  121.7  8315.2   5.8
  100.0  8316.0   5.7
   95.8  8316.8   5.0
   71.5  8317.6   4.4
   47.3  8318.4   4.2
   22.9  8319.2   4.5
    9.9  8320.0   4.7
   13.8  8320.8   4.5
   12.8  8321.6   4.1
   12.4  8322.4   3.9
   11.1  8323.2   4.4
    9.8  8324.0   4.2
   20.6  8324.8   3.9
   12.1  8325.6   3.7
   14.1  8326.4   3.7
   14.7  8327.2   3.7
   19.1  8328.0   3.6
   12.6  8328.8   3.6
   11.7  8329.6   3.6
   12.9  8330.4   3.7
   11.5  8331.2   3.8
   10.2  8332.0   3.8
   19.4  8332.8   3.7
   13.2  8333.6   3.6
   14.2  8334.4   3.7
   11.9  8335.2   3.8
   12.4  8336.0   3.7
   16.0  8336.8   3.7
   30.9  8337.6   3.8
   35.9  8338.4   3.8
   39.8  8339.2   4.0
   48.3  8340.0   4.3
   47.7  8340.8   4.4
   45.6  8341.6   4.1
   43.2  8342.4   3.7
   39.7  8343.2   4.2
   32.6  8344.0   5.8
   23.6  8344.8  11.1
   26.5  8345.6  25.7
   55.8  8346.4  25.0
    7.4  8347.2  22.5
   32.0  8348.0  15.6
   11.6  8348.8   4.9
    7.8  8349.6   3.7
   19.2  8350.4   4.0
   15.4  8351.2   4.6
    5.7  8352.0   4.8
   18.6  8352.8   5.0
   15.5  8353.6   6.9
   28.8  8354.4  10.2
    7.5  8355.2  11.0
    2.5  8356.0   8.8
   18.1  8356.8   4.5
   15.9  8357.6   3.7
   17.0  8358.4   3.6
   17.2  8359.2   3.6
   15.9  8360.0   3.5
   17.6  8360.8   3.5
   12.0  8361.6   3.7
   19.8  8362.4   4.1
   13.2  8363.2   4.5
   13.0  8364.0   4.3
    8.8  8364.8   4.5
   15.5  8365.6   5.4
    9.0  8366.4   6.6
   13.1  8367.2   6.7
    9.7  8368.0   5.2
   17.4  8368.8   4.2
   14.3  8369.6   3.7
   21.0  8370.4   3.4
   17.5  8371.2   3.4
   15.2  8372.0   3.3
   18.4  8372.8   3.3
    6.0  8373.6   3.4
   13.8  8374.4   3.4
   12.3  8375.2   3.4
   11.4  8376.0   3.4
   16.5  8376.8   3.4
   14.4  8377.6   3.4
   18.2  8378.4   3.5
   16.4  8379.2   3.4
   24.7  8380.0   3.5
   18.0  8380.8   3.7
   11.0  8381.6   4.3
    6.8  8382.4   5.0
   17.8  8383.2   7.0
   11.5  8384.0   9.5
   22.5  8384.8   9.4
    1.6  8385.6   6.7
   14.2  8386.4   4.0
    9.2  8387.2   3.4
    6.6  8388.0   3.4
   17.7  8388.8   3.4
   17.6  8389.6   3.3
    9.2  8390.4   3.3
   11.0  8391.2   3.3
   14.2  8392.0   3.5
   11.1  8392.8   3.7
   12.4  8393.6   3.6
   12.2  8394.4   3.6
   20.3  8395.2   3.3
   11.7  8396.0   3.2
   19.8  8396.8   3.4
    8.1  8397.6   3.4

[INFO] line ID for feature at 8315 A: H-alpha 6563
